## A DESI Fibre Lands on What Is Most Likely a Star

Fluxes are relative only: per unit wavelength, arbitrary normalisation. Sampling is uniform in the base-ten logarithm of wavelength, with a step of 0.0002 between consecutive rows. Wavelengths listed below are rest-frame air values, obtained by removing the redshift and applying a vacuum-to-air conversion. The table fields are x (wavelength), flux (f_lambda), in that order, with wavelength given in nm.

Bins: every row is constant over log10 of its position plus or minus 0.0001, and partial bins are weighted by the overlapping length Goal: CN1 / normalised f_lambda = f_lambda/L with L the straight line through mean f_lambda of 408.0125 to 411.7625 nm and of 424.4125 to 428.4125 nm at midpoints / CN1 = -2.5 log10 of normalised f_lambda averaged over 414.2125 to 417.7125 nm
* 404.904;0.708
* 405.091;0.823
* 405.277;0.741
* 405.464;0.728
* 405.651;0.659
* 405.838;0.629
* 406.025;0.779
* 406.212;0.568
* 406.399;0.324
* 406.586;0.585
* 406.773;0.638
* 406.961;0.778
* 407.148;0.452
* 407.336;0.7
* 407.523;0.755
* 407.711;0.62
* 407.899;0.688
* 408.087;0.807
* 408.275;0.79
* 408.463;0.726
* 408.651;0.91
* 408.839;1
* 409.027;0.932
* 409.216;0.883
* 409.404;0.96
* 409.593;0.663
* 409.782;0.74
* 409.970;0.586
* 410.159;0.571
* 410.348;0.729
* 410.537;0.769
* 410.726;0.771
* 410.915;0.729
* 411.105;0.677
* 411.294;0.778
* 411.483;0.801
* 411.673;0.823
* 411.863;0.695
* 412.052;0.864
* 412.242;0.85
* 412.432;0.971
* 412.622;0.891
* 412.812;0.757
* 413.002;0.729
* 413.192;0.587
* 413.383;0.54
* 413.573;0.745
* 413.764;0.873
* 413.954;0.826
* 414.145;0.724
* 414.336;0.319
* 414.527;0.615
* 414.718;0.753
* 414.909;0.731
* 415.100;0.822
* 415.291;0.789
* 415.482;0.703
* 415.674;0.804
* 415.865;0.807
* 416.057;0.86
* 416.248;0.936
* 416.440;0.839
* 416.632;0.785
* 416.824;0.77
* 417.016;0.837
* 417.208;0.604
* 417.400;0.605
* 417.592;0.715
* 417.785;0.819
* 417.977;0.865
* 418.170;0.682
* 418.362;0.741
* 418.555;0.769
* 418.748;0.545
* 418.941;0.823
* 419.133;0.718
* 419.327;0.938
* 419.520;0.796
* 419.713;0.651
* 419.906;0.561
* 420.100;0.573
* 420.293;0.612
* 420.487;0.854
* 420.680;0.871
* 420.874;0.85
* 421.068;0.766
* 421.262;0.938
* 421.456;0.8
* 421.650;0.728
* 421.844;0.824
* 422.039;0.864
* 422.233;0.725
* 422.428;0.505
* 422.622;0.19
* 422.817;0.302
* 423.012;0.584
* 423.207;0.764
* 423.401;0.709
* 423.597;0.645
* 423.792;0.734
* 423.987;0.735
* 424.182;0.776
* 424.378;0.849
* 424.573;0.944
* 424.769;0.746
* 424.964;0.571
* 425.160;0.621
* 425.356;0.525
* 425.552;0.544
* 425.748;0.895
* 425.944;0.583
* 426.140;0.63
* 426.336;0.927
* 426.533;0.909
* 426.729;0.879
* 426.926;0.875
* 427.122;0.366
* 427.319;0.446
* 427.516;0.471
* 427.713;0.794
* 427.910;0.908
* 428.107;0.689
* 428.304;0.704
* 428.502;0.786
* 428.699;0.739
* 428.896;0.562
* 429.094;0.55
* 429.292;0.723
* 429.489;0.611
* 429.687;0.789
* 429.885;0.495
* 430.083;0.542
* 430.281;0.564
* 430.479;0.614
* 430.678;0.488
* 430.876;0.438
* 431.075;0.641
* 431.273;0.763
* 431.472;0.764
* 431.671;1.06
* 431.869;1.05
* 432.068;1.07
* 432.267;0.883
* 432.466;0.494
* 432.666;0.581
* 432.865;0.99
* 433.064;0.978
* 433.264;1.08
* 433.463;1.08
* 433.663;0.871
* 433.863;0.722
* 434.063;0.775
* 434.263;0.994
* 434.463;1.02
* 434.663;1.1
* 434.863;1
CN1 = 0.02 mag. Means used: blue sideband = 0.782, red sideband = 0.704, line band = 0.739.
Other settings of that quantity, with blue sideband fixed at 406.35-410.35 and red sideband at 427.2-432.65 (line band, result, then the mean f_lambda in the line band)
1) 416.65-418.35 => -0.05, 0.74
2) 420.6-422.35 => -0.16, 0.814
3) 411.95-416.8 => -0.07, 0.765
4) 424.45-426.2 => 0.03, 0.677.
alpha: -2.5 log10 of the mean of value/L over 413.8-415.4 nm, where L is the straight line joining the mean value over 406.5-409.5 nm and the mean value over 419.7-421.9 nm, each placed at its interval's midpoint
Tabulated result 0.08 mag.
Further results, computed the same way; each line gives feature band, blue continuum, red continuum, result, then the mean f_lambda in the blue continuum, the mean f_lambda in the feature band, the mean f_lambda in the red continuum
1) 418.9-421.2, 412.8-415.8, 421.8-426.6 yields -0.091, 0.707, 0.752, 0.681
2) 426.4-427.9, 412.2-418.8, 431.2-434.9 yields 0.223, 0.749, 0.696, 0.909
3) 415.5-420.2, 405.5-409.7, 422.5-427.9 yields -0.089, 0.721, 0.751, 0.671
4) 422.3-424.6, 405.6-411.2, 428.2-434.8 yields 0.184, 0.715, 0.637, 0.775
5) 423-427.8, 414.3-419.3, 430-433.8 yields 0.100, 0.748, 0.703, 0.788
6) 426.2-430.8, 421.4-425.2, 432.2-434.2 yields 0.145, 0.68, 0.669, 0.847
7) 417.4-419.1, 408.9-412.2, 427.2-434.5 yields 0.033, 0.767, 0.736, 0.746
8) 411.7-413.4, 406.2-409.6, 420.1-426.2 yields -0.082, 0.731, 0.777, 0.698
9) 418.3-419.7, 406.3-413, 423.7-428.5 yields -0.038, 0.749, 0.755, 0.715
